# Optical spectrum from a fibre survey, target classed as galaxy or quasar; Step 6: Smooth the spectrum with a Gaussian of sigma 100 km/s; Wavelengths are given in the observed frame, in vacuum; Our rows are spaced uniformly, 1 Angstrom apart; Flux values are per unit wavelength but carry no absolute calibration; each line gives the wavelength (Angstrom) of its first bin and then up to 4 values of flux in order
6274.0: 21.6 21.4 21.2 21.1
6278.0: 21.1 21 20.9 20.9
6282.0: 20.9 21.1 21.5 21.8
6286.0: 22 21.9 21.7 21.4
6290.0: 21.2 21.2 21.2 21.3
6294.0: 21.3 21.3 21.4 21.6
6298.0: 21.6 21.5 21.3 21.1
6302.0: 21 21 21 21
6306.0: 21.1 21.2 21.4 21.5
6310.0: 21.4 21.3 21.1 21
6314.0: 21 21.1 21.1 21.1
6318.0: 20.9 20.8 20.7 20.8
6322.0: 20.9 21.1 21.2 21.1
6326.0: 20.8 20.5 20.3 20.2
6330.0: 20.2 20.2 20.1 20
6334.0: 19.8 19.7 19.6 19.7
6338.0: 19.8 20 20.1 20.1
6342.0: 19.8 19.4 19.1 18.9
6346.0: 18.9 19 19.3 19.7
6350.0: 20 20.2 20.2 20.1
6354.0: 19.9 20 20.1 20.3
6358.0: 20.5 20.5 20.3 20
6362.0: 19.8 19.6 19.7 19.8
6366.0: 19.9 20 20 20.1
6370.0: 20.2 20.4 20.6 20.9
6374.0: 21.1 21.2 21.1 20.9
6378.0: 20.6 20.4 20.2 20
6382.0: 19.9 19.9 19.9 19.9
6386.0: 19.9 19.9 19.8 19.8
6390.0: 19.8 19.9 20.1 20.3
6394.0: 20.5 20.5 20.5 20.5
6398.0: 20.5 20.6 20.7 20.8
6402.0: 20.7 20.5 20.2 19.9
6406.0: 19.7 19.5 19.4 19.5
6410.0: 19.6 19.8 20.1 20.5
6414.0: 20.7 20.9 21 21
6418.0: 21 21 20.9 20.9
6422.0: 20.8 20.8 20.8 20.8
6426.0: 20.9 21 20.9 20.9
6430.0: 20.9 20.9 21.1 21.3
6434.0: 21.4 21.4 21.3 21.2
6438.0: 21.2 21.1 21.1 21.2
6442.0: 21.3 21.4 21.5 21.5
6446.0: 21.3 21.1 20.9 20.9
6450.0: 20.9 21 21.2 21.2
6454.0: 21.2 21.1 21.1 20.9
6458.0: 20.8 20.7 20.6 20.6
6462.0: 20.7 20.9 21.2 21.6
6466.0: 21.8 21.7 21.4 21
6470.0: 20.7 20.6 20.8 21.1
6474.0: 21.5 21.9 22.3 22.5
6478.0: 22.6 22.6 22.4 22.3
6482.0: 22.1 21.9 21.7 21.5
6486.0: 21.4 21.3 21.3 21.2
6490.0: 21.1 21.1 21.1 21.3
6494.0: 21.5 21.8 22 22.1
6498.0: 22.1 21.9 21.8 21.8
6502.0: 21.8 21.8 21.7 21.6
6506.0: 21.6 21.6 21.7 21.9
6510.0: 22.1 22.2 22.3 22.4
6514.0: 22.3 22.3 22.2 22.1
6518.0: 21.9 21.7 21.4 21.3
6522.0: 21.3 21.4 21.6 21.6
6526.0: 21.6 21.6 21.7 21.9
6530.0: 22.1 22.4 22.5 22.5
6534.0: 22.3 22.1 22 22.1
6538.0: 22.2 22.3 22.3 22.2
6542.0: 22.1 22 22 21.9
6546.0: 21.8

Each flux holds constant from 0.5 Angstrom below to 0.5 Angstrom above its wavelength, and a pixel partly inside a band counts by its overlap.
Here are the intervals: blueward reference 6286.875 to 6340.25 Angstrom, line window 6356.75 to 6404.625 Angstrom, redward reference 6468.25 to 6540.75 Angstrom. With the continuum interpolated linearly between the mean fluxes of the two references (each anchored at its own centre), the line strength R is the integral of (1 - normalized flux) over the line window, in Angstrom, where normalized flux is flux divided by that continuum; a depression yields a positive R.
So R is 2.1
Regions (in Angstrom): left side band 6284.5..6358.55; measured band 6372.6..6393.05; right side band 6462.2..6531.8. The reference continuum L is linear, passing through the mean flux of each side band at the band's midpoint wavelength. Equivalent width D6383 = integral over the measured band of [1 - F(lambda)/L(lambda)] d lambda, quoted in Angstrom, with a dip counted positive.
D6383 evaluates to 0.7 Angstrom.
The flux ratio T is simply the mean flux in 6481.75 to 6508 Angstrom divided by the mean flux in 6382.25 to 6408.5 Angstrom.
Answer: 1.1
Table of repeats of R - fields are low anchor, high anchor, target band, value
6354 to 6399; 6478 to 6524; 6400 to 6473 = 0.4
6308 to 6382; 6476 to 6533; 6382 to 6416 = 1.1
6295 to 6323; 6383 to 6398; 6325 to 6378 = 1.4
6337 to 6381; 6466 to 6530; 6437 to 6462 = 0.1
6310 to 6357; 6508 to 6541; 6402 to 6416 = 0.6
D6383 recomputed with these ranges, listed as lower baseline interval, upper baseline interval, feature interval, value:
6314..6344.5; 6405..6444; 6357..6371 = 0.3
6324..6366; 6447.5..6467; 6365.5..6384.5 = -0.1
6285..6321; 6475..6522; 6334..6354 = 1.6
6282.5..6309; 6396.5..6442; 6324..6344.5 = 1.1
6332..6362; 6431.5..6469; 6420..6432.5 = 0.0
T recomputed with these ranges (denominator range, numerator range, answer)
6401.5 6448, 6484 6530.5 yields 1.05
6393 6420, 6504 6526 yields 1.07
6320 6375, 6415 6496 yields 1.06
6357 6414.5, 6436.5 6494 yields 1.06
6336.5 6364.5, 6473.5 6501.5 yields 1.10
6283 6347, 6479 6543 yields 1.05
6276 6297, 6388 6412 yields 0.94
